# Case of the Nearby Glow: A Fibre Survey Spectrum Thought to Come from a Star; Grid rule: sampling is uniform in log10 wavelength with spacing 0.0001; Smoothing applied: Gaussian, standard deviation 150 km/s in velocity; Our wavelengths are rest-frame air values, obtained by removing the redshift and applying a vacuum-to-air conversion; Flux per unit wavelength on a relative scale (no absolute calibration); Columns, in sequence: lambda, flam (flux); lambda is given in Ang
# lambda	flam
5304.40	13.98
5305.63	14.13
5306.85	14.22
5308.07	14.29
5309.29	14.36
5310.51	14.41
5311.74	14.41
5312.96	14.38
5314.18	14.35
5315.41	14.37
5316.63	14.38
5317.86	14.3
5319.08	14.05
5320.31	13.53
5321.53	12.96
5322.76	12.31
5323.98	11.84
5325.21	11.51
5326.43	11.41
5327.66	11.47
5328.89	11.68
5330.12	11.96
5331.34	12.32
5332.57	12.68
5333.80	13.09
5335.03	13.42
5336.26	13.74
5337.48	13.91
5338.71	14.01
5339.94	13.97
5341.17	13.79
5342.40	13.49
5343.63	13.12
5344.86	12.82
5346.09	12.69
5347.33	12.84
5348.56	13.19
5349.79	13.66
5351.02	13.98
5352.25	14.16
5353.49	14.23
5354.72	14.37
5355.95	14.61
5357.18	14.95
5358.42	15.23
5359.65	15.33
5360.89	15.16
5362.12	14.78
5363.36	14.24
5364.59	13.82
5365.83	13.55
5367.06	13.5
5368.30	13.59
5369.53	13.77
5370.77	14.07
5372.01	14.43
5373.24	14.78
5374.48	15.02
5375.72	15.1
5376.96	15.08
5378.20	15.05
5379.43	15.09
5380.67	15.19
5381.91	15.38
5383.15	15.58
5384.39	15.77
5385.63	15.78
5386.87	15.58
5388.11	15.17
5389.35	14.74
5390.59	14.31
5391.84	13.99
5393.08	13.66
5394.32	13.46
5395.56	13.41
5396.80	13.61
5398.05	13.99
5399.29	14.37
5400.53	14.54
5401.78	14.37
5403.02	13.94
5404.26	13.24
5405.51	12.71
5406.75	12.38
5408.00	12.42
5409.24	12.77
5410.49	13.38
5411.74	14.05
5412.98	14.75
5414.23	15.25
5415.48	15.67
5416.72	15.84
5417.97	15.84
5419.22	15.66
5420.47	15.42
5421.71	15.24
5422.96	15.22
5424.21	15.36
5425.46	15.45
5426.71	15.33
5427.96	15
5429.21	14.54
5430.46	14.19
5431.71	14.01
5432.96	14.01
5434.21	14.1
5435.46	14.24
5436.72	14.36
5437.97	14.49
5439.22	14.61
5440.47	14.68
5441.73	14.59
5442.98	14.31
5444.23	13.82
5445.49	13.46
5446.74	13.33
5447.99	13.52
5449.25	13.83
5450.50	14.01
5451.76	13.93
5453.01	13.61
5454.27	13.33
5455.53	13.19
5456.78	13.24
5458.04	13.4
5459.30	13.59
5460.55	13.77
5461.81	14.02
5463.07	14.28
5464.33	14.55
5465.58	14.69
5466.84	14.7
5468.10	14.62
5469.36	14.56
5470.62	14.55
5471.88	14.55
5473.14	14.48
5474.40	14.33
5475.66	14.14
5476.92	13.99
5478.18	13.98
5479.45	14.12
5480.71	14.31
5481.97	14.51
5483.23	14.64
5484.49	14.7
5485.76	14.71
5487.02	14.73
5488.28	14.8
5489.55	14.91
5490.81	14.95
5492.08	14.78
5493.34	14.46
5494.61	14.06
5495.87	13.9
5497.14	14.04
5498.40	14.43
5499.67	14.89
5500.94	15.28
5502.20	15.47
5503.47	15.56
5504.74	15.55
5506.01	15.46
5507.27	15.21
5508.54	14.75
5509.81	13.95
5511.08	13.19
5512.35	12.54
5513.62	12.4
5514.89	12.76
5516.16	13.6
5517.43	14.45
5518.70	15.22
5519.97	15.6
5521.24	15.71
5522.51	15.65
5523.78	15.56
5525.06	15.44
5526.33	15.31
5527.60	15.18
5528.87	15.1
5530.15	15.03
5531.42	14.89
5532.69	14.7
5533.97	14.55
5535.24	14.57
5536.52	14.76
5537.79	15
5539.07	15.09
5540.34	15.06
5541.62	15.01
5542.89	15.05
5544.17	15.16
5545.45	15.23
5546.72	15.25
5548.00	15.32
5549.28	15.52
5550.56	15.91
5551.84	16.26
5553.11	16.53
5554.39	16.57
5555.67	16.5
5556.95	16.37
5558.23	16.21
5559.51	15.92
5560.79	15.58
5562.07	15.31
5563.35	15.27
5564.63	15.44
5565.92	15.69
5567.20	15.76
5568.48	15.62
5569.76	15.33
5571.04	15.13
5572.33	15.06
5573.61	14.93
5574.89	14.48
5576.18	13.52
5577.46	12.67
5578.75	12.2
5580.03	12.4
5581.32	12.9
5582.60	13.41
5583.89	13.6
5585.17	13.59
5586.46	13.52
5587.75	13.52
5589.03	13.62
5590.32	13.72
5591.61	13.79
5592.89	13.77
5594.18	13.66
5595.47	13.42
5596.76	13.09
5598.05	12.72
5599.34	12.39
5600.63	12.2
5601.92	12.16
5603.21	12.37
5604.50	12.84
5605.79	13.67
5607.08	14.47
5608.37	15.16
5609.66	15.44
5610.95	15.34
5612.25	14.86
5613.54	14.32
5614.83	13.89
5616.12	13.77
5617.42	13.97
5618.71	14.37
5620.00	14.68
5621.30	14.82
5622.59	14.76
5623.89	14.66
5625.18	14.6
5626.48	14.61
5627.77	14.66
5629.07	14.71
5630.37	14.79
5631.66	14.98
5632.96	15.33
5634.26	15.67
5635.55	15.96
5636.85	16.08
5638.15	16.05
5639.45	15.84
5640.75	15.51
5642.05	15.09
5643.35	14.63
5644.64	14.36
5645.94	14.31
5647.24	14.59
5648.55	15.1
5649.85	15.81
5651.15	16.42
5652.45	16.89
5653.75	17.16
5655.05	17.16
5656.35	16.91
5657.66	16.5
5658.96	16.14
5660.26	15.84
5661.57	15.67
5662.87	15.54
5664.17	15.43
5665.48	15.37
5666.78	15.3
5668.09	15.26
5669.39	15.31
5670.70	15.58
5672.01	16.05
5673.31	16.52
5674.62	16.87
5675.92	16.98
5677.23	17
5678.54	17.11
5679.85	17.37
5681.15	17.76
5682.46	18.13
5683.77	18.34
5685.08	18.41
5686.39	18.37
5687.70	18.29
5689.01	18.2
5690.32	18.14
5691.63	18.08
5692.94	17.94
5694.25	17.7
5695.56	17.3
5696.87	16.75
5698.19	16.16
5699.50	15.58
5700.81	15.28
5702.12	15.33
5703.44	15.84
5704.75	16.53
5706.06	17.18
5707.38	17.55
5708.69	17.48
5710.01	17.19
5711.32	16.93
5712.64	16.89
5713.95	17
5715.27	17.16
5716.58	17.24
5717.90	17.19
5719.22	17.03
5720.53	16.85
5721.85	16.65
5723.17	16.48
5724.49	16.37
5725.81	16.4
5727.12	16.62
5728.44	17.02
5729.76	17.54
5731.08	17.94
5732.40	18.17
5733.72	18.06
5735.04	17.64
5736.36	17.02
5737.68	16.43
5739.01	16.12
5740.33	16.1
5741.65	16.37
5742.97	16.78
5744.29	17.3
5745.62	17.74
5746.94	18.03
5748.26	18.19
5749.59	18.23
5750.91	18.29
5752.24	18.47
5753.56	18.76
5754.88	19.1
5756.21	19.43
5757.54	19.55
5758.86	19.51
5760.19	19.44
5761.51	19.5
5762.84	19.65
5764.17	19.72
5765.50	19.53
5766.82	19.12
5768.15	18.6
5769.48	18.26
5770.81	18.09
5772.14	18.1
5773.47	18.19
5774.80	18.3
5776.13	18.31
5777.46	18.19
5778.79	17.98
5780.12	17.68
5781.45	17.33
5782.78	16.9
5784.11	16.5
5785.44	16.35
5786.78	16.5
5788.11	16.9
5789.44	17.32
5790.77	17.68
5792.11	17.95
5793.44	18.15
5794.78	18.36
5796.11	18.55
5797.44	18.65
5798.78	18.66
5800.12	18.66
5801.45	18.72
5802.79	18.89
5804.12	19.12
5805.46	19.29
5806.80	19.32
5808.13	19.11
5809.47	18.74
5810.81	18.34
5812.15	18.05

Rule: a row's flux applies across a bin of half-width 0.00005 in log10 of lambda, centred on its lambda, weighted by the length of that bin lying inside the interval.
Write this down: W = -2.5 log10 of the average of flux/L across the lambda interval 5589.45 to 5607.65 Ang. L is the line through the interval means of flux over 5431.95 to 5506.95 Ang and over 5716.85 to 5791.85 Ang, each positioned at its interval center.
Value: 0.205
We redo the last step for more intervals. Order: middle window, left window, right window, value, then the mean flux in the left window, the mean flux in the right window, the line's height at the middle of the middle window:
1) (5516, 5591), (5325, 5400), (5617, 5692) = 0.028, 14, 16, 15.3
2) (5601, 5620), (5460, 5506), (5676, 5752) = 0.143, 14.6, 17.2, 16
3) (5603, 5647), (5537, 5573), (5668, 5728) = 0.106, 15.6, 17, 16.3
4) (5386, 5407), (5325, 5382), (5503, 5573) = 0.008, 13.8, 15.1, 14.1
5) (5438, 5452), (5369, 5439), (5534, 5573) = 0.058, 14.5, 15.5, 14.8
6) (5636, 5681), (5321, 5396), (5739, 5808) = 0.071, 13.9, 18.2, 17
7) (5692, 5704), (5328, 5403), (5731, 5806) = 0.060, 14.1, 18.1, 17.4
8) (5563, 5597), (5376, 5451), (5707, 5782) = 0.151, 14.5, 17.8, 16.1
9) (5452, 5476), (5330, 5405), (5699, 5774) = 0.073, 14.2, 17.6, 15.1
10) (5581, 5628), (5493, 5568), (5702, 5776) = 0.157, 15.1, 17.7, 16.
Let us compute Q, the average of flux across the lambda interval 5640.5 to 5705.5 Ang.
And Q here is 16.4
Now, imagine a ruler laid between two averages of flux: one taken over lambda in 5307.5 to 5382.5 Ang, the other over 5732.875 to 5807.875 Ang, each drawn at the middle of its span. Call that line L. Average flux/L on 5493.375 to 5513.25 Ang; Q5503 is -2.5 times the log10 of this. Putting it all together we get 0.07 mag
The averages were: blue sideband 13.8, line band 14.5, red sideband 18.1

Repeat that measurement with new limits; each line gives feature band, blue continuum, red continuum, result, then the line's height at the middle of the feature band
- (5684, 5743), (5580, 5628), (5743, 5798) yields -0.023 mag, 16.7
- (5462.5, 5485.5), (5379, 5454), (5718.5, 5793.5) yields 0.040 mag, 15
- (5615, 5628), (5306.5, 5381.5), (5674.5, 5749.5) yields 0.132 mag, 16.3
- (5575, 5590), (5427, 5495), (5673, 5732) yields 0.185 mag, 15.7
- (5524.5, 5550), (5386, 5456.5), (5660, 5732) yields 0.020 mag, 15.3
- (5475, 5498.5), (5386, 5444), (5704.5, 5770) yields 0.052 mag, 15.1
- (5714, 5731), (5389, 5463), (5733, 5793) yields 0.038 mag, 17.5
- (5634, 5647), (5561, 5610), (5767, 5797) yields -0.025 mag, 15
